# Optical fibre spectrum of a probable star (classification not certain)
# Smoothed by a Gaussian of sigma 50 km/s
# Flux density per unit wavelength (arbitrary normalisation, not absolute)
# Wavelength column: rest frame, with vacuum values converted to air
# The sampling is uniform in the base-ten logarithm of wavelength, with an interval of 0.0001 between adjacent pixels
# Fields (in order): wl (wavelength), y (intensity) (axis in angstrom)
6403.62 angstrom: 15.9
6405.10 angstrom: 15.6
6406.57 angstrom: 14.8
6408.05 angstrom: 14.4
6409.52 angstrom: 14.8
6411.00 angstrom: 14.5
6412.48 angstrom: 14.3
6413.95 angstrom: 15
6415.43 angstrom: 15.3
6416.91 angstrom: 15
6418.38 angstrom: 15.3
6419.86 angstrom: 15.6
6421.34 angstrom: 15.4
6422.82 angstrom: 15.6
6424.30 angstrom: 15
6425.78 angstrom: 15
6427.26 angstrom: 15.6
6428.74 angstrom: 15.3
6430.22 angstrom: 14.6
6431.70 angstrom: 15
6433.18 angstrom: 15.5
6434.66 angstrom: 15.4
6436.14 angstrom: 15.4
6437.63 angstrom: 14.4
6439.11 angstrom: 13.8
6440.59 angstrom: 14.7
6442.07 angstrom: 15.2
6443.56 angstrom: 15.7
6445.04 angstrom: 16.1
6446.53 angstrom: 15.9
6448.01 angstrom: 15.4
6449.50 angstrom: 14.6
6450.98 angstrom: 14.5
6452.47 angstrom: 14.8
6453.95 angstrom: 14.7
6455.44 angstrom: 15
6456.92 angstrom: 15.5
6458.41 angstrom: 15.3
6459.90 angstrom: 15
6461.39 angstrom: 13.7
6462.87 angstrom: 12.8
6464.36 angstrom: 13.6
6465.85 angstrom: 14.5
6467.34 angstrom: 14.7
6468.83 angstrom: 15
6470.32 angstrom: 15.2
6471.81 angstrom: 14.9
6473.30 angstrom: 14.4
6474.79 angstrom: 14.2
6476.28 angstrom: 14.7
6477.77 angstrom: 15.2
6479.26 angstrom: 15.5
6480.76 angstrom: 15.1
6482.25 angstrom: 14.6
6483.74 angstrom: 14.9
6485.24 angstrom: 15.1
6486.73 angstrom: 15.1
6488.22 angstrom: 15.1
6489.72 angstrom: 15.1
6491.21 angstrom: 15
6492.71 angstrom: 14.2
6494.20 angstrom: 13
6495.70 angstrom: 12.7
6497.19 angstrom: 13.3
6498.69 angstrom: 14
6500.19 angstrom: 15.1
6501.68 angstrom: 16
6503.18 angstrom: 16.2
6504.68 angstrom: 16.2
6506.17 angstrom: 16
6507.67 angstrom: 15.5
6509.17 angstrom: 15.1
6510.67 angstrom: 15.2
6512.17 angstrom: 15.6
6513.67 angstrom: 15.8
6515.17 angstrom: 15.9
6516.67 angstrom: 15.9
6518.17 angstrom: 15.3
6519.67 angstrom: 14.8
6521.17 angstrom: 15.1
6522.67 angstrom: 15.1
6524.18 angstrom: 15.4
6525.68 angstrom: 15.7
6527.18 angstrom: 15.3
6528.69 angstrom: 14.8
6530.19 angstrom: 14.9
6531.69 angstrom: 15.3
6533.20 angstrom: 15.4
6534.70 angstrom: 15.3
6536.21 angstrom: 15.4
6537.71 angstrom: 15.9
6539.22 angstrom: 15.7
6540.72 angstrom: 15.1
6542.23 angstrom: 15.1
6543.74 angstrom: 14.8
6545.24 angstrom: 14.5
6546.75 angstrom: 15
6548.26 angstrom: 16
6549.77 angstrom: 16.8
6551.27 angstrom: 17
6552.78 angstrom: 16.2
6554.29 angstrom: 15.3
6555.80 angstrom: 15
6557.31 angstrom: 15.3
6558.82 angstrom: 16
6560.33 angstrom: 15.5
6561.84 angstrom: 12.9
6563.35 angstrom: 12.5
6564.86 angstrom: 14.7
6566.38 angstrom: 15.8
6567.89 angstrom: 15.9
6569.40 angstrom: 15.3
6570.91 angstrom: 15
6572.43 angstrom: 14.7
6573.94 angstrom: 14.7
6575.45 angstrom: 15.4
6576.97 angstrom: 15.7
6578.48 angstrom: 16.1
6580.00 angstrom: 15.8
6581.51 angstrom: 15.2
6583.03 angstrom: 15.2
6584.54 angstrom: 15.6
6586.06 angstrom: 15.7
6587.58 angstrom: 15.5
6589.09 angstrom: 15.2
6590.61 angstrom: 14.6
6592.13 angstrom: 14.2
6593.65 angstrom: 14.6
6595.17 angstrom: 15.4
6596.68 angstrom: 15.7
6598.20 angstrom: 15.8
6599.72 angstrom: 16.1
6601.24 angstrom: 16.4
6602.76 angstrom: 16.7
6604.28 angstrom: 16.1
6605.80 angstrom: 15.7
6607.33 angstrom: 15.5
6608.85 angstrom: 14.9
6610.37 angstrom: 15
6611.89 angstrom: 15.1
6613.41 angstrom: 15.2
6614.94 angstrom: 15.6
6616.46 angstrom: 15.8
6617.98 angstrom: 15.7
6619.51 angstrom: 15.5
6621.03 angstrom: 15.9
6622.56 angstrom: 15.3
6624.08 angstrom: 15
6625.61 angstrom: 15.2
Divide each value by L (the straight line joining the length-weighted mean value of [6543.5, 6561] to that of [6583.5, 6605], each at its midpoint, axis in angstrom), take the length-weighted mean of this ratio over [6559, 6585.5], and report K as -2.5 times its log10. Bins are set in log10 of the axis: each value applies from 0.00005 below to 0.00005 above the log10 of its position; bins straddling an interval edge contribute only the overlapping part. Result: 0.04 mag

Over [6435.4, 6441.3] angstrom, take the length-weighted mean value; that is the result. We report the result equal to 14.6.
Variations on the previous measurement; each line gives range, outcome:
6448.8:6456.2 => 14.7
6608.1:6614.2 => 15.1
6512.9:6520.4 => 15.5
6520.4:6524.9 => 15.2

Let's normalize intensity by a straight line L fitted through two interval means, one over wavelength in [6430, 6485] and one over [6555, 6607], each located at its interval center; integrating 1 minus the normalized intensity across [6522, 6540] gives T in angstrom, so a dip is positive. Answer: -0.3 angstrom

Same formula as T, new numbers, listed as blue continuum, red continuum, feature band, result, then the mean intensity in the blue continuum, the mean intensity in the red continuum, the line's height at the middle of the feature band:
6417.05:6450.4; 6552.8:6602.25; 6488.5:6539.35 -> 0.2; 15.2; 15.2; 15.2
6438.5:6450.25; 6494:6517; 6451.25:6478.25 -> 1.0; 15.2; 15.1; 15.2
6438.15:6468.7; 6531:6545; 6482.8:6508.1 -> 0.3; 14.8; 15.3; 15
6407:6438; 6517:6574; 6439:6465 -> 0.5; 15.1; 15.2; 15.1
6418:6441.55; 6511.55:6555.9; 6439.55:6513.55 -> 1.8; 15.1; 15.5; 15.3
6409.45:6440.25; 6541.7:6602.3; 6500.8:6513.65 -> -0.4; 15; 15.3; 15.2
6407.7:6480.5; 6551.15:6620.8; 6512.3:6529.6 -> -0.3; 14.9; 15.4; 15.2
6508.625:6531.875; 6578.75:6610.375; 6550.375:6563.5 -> 0.2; 15.3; 15.5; 15.4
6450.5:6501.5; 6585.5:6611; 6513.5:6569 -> -0.9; 14.6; 15.5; 15.1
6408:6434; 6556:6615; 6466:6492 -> 0.4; 15.1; 15.3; 15.2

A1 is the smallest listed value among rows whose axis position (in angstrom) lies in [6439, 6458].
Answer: 13.8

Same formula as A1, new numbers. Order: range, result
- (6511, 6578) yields 12.5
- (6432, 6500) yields 12.7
